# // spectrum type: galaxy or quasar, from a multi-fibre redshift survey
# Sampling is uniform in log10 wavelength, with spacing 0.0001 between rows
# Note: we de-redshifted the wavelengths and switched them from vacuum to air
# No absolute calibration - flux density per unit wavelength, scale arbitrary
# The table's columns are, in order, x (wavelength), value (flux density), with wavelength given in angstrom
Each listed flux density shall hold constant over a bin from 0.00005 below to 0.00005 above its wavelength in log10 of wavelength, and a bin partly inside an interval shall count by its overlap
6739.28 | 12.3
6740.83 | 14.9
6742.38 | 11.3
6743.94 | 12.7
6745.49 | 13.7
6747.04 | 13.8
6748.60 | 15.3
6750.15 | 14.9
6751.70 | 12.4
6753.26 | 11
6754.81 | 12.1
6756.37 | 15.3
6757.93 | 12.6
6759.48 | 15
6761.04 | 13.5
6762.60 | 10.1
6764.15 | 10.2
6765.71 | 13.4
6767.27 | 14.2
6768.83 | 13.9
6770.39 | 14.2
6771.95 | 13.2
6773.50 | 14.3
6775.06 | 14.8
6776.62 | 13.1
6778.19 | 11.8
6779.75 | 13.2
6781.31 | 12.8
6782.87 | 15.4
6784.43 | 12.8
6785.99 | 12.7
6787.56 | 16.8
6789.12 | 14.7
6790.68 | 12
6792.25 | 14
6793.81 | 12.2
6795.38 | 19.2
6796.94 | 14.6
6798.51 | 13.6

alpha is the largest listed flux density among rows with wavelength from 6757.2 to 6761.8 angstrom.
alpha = 15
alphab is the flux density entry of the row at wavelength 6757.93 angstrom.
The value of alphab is 12.6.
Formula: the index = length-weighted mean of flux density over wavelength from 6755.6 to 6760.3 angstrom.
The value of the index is 14.3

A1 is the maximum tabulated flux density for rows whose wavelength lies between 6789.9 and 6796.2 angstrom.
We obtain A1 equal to 19.2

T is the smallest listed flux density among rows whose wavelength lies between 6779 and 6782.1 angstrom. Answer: 12.8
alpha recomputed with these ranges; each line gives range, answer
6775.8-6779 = 13.1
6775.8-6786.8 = 15.4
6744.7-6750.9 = 15.3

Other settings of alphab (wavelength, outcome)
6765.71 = 13.4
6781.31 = 12.8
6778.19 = 11.8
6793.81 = 12.2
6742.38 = 11.3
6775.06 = 14.8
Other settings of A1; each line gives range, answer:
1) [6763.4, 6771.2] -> 14.2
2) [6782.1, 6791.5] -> 16.8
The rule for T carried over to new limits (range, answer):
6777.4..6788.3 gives 11.8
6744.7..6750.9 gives 13.7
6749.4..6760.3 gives 11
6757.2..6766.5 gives 10.1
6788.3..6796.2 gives 12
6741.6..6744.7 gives 11.3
